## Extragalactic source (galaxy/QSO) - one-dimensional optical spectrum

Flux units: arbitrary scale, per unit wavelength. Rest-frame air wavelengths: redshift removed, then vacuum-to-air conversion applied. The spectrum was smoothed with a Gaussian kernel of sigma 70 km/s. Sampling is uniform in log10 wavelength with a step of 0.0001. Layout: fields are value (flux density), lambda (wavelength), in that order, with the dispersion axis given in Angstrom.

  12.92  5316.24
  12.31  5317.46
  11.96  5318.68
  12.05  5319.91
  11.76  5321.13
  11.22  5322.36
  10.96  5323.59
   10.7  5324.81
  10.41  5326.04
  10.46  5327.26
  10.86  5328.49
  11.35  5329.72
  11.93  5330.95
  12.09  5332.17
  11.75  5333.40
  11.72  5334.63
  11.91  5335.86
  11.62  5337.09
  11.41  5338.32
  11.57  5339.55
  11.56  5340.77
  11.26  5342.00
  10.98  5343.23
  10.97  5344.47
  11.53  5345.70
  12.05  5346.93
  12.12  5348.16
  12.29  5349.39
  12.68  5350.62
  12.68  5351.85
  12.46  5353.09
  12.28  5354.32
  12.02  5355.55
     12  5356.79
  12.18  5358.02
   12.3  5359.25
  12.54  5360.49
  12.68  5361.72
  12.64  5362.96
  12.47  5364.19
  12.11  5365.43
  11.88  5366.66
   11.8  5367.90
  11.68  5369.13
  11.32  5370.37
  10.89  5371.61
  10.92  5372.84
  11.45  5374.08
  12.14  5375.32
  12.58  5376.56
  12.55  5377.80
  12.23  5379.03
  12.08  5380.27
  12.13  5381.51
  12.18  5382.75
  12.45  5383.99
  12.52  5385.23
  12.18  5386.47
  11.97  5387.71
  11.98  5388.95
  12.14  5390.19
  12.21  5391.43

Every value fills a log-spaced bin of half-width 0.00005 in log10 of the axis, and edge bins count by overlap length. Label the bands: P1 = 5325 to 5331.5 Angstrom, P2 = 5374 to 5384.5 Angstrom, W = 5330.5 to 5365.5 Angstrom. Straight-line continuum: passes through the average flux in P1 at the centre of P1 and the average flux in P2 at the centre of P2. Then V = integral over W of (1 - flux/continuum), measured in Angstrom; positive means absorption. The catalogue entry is -1.6 Angstrom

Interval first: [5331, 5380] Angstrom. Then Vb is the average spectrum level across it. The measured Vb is 11.9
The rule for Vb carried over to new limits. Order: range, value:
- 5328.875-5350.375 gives 11.7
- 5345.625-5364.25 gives 12.3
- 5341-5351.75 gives 11.8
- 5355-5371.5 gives 12.1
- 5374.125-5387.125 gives 12.3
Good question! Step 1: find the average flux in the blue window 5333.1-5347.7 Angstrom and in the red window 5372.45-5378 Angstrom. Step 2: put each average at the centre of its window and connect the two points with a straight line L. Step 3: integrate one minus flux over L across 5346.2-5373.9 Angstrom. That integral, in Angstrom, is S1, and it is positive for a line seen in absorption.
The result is -0.8 Angstrom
